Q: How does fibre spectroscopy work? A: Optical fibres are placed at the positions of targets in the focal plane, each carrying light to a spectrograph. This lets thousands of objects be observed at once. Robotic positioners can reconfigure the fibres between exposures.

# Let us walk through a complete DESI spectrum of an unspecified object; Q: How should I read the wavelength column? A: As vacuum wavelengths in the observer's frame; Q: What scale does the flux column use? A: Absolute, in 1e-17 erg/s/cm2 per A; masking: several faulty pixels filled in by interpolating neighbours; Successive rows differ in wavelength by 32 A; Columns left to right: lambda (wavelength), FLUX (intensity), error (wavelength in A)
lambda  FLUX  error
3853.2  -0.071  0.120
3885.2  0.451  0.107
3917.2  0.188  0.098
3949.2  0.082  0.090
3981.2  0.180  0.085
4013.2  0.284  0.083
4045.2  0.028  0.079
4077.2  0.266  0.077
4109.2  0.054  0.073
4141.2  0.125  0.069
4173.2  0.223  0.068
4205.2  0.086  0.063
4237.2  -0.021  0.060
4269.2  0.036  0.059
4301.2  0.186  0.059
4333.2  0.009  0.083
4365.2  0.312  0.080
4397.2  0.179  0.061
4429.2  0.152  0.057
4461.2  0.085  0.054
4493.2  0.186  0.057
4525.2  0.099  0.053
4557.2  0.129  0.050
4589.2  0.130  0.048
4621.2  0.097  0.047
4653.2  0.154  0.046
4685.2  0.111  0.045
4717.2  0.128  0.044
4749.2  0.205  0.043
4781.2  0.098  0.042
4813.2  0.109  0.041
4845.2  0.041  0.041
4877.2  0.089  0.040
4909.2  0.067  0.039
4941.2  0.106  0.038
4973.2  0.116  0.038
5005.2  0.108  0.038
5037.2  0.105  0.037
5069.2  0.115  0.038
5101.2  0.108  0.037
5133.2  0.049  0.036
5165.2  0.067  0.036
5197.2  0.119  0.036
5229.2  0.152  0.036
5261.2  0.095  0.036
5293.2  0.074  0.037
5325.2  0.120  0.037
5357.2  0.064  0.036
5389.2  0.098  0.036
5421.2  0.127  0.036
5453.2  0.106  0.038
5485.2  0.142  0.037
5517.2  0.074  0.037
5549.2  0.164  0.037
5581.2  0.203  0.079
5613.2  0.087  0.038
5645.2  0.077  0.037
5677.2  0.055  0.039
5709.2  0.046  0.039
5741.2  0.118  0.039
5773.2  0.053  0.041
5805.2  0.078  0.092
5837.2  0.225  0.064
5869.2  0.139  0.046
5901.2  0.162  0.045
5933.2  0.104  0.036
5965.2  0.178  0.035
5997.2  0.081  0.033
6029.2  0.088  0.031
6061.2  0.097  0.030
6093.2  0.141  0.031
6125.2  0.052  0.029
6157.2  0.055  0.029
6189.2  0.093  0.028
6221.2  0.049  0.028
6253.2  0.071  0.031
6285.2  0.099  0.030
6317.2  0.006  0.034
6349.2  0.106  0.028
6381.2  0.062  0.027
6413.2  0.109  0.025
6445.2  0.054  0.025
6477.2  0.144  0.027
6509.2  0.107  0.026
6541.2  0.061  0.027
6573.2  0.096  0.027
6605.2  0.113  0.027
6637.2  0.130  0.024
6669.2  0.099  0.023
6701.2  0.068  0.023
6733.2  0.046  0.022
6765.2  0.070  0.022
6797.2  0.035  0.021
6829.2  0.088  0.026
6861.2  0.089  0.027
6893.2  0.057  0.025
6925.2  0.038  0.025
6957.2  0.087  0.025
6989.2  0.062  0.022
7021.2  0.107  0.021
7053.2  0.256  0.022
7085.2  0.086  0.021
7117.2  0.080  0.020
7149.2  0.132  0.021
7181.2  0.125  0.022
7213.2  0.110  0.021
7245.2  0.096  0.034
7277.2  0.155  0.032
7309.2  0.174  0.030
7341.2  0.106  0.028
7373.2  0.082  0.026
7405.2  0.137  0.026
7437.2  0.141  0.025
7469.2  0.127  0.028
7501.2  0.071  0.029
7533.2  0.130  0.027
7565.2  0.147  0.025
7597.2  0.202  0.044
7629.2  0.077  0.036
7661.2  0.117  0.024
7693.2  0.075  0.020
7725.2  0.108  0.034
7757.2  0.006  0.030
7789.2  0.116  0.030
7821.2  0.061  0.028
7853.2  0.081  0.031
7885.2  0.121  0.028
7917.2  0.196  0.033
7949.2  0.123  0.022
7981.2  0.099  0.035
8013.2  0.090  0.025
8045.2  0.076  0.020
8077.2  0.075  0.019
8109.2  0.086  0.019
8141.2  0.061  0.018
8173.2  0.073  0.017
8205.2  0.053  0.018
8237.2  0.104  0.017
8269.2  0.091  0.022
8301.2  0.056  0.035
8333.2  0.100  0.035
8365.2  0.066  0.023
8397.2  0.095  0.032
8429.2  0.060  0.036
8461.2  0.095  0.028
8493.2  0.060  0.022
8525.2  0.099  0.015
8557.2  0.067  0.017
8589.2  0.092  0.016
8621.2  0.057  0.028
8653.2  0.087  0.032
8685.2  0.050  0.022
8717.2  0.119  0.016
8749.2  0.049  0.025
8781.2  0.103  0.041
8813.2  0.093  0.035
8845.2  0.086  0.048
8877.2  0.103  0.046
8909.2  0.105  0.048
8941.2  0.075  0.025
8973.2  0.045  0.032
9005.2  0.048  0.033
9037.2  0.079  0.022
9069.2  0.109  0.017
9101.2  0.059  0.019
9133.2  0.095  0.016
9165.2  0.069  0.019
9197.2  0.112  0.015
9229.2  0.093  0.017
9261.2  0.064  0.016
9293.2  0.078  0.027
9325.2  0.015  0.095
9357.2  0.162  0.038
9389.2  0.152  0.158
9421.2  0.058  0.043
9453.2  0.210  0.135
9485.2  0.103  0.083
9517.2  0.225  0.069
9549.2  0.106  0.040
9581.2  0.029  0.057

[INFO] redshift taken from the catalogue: 0.89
